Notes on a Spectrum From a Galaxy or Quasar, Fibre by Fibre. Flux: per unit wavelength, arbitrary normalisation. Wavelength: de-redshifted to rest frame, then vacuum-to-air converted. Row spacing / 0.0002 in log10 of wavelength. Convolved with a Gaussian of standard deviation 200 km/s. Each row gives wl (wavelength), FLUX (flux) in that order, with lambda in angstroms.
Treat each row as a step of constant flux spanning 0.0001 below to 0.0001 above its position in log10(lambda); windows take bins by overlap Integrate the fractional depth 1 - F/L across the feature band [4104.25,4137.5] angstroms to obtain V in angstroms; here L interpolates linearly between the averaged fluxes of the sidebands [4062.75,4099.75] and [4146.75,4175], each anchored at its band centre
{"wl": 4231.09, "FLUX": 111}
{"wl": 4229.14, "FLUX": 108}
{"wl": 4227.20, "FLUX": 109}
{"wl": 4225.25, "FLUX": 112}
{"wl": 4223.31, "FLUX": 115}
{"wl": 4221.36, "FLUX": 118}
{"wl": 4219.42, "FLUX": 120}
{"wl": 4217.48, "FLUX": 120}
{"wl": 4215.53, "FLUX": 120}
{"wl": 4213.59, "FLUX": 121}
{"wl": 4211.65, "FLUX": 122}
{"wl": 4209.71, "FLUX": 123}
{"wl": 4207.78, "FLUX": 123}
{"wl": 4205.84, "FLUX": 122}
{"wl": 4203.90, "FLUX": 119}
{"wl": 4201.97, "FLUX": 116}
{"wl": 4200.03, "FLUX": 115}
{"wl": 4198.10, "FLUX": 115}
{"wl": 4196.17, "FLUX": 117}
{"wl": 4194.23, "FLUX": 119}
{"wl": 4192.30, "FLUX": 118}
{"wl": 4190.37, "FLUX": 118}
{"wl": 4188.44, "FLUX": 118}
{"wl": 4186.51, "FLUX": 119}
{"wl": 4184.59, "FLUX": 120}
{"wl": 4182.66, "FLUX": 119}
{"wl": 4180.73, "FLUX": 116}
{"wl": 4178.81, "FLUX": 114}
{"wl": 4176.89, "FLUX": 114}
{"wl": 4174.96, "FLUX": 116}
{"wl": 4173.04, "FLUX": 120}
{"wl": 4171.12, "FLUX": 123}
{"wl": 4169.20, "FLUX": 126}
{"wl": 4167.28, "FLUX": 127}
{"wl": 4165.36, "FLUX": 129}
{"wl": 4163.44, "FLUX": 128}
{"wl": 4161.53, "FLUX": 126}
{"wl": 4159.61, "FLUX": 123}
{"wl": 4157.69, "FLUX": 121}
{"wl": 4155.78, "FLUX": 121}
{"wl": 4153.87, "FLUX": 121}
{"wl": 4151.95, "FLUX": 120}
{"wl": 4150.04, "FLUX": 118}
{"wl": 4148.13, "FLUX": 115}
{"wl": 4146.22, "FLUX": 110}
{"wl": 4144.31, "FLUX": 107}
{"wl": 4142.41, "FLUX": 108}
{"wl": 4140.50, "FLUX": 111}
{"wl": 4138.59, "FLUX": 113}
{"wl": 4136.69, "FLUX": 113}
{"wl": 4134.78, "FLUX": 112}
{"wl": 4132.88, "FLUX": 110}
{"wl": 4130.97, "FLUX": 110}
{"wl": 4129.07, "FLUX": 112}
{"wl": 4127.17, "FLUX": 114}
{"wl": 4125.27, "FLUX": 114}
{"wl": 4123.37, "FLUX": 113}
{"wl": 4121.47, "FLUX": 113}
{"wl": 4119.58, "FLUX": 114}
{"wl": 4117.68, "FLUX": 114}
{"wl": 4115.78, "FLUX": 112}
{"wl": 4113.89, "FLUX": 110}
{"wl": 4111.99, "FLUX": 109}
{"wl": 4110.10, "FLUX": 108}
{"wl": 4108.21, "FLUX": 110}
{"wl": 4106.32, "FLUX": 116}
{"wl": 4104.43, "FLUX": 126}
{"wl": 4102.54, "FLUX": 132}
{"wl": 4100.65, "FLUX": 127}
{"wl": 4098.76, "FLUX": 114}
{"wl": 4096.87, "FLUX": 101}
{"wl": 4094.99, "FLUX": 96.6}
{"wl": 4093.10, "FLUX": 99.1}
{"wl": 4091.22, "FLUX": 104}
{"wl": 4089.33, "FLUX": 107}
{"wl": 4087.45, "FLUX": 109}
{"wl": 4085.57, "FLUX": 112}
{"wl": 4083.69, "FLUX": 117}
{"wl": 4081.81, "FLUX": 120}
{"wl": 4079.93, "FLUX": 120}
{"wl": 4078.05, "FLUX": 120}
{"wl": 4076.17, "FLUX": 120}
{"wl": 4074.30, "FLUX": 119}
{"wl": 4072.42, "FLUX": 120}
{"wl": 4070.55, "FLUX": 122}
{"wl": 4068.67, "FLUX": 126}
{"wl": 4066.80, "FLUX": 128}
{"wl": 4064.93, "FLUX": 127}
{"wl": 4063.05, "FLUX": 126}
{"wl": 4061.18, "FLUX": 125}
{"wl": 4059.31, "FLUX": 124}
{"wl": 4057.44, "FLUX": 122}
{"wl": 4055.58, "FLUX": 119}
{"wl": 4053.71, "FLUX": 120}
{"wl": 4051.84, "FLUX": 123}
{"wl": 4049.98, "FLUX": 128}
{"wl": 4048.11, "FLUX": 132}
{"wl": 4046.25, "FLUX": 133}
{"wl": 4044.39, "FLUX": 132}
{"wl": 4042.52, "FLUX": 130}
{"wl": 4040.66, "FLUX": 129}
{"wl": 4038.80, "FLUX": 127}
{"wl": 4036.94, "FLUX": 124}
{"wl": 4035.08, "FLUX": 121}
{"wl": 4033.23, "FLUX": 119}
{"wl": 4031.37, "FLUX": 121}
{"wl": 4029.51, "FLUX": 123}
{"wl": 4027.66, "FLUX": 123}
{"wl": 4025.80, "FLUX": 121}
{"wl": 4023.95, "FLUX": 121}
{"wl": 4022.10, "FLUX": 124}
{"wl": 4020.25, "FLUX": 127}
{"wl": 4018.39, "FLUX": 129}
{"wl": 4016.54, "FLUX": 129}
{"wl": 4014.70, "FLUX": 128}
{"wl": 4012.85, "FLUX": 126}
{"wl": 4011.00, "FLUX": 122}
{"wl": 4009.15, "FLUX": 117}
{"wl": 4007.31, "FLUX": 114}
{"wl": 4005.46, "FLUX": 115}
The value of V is 1.7 angstroms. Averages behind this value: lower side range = 115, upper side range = 122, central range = 112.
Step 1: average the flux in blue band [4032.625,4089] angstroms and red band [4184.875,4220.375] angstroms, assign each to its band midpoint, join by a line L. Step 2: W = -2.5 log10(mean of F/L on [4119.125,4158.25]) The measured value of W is 0.07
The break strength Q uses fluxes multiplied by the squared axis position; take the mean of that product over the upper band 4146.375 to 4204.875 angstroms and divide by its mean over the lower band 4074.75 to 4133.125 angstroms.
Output 1.09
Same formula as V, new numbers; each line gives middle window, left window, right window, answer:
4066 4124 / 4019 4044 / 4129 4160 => 1.9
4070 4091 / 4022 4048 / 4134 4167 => 1.0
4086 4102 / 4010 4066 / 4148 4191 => 2.0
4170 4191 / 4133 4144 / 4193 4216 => -0.3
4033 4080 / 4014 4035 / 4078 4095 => -3.0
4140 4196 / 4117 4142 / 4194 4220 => -1.4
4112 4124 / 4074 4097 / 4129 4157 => 0.0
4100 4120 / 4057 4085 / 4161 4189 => 0.9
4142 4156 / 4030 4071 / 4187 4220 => 0.7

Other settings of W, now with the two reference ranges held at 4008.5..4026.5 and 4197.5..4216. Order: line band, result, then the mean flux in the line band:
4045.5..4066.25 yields -0.02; 125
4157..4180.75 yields -0.01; 122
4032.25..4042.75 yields -0.01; 125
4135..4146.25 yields 0.10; 110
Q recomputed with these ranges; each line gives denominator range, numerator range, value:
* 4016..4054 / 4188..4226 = 1.03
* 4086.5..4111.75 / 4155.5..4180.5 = 1.13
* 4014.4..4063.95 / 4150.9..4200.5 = 1.03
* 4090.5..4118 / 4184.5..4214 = 1.11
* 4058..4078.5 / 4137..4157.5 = 0.97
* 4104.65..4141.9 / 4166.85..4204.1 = 1.09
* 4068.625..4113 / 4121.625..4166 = 1.04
